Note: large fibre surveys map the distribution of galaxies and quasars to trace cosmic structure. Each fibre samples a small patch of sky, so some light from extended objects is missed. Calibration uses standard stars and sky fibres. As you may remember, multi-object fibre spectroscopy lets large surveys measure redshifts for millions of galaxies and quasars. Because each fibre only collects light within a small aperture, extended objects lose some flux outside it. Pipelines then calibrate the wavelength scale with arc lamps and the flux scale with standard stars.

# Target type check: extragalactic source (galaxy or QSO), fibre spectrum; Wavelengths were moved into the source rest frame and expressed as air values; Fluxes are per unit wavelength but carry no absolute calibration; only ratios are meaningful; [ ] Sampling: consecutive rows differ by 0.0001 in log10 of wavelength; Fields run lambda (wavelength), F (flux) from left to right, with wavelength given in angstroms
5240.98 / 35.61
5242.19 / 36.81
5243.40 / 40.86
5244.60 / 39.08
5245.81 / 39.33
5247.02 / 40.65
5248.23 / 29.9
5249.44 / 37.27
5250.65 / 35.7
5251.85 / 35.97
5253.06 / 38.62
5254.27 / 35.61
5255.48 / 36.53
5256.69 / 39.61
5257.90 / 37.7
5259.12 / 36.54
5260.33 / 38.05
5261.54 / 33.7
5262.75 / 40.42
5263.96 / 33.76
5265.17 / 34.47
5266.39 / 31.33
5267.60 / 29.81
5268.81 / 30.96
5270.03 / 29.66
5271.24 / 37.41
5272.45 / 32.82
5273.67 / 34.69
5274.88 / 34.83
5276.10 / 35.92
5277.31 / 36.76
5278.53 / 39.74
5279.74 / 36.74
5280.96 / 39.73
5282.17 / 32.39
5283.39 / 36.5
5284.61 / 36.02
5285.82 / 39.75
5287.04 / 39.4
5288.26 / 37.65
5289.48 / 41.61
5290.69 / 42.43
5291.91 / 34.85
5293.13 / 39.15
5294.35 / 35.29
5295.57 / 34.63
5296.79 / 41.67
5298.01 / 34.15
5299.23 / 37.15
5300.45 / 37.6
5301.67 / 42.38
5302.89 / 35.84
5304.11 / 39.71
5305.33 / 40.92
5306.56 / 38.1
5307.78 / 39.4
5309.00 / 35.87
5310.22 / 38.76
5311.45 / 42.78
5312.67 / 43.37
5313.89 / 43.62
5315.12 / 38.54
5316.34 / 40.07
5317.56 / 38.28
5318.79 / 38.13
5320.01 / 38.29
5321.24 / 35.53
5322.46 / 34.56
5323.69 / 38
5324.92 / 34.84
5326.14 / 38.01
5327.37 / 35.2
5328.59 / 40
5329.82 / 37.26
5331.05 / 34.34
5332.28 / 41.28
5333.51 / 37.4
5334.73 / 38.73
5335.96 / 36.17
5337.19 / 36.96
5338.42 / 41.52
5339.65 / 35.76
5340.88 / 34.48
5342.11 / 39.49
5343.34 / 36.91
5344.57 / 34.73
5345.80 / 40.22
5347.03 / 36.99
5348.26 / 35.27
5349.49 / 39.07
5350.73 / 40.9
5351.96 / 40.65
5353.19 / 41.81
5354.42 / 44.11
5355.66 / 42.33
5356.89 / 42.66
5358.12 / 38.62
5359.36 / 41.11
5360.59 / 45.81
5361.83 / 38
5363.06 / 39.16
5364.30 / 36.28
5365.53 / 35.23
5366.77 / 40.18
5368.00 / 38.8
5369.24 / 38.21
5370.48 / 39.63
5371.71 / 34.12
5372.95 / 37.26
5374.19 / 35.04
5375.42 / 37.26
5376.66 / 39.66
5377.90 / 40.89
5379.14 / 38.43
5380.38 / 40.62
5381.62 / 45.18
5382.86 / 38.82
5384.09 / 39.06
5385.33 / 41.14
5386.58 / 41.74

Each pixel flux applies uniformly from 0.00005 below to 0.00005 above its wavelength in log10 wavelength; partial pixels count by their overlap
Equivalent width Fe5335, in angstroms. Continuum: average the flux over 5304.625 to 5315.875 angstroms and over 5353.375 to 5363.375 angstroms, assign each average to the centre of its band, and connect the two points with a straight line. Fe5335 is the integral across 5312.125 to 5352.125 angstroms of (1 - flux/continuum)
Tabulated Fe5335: 2.7 angstroms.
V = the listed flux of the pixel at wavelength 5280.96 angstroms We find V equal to 39.73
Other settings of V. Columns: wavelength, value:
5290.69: 42.43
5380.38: 40.62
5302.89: 35.84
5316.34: 40.07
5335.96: 36.17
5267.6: 29.81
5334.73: 38.73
